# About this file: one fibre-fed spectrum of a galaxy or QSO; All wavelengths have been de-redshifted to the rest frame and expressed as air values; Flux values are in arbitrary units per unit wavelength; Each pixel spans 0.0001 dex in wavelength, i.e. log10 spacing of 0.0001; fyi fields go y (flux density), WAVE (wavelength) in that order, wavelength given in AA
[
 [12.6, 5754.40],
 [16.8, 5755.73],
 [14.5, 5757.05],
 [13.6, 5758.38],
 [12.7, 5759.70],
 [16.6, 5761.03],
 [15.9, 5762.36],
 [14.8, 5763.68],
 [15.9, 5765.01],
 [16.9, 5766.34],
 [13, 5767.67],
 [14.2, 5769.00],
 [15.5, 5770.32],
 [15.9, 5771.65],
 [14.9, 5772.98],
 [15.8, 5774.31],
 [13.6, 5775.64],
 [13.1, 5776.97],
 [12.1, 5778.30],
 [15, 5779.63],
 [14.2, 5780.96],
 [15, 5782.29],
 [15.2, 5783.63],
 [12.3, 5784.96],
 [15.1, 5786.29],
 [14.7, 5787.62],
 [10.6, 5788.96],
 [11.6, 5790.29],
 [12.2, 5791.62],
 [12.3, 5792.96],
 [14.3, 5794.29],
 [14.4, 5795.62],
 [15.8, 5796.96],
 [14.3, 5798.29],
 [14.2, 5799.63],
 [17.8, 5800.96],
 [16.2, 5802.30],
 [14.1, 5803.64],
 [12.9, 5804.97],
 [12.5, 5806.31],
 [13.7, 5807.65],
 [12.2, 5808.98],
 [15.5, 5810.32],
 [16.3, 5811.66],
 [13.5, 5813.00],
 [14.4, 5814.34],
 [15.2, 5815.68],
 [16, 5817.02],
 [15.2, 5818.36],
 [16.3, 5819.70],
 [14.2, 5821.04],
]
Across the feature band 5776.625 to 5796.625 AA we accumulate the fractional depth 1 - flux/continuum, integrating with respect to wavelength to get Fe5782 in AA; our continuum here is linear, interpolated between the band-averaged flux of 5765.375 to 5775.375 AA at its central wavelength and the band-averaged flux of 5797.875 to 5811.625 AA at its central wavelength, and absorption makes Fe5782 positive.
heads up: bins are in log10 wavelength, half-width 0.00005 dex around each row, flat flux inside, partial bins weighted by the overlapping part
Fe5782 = 1.7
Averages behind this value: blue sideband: 15.1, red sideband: 14.4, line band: 13.5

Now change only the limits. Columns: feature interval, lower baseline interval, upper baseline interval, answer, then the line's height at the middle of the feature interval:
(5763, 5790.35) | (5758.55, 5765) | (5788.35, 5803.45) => 0.46 AA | 14.6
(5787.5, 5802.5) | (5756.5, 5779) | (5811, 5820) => 1.04 AA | 15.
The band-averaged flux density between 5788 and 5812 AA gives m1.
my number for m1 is 13.9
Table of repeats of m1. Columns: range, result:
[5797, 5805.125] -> 15.1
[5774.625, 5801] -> 13.8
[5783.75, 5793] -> 12.9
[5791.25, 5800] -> 14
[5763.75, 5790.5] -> 14.3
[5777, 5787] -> 14.1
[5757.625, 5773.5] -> 15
